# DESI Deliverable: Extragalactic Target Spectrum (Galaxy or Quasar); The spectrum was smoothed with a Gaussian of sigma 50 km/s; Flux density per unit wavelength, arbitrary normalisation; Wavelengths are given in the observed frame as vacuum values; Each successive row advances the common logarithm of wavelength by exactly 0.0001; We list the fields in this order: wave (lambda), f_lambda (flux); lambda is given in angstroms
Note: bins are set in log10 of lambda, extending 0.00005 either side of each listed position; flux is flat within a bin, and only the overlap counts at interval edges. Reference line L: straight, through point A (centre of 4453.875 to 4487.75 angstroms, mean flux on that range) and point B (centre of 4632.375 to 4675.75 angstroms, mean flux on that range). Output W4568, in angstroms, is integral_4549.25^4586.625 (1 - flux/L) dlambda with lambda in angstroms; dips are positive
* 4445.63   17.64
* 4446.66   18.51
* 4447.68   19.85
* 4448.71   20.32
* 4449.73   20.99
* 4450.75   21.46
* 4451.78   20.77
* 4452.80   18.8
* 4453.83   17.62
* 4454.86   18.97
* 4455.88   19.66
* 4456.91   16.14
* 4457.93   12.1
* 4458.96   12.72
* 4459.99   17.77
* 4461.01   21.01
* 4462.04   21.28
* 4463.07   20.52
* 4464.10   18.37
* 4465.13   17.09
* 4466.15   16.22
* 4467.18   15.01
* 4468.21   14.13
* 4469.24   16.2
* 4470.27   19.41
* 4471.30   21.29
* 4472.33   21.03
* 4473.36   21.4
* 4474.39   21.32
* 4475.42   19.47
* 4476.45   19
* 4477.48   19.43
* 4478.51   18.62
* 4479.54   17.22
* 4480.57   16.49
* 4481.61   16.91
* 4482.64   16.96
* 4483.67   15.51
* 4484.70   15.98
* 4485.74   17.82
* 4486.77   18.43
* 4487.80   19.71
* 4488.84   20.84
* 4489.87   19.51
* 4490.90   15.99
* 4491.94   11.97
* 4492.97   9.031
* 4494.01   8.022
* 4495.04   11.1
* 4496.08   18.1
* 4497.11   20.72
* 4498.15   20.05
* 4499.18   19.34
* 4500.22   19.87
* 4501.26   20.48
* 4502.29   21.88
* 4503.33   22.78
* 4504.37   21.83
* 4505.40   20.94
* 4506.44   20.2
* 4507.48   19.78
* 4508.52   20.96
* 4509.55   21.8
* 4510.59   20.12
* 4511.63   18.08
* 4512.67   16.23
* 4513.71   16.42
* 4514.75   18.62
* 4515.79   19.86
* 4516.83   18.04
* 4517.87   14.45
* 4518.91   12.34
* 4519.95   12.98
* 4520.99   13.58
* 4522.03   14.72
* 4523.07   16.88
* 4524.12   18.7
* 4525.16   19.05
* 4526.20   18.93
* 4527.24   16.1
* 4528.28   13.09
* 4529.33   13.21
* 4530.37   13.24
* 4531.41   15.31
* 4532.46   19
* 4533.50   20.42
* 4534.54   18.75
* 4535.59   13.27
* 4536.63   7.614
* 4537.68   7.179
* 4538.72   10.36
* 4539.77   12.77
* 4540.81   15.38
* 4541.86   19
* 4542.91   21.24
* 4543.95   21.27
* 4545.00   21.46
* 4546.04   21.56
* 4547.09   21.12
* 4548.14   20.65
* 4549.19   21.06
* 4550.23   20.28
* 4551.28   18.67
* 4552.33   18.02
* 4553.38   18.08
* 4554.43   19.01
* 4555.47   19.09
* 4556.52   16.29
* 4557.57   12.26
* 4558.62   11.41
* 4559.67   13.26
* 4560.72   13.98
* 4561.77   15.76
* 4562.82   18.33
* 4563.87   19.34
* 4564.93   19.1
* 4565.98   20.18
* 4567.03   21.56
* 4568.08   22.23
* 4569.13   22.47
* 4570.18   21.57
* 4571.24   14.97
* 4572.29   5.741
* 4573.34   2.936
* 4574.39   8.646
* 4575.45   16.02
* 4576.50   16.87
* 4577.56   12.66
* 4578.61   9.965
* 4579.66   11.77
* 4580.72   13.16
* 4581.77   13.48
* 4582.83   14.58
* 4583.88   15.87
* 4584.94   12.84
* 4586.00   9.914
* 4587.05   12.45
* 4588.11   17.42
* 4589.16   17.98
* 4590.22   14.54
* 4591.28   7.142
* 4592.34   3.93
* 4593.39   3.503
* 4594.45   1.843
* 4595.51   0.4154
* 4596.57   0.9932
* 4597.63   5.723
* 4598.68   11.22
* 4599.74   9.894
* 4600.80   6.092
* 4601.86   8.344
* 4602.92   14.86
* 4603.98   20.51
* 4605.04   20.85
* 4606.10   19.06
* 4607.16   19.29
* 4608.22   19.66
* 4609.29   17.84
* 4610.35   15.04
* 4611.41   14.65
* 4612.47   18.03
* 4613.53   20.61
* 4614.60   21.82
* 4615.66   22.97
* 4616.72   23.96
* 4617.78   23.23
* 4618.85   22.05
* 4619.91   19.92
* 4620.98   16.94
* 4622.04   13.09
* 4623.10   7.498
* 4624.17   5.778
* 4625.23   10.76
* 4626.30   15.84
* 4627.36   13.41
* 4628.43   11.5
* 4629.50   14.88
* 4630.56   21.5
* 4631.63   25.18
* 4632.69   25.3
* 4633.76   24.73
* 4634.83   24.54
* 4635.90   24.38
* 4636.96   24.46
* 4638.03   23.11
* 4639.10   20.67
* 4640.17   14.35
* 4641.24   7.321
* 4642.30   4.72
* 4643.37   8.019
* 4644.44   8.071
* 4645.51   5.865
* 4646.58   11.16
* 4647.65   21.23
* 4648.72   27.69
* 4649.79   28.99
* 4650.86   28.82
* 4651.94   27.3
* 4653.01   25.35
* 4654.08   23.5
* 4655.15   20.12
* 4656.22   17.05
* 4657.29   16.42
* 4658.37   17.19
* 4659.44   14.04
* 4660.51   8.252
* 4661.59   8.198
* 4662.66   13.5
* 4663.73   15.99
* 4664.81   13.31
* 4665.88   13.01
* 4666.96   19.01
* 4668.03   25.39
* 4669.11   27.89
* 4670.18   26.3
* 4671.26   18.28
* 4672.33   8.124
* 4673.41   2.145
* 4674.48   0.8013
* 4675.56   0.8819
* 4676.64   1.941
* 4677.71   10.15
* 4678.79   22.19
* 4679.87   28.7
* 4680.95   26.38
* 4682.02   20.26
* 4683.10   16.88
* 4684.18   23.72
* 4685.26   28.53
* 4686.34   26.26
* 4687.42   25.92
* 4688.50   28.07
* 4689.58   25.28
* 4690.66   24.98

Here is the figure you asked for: 4.2 angstroms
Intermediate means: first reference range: 17.9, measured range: 15.5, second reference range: 17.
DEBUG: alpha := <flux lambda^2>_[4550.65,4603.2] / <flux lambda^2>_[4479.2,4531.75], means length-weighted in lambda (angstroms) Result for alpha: 0.78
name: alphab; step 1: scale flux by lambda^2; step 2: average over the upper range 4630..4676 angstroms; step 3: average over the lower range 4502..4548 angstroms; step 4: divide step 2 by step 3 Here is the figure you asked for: 1.06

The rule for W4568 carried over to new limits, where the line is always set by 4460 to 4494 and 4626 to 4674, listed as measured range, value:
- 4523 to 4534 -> 0.64 angstroms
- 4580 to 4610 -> 9.79 angstroms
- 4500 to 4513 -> -1.98 angstroms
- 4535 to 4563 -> 1.79 angstroms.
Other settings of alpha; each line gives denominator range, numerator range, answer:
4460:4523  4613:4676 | 1.02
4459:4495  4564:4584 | 0.90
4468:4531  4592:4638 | 0.93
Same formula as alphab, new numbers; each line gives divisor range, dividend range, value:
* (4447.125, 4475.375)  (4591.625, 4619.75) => 0.81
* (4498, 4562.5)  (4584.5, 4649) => 0.89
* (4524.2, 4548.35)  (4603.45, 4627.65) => 1.10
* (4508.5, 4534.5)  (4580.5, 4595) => 0.69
